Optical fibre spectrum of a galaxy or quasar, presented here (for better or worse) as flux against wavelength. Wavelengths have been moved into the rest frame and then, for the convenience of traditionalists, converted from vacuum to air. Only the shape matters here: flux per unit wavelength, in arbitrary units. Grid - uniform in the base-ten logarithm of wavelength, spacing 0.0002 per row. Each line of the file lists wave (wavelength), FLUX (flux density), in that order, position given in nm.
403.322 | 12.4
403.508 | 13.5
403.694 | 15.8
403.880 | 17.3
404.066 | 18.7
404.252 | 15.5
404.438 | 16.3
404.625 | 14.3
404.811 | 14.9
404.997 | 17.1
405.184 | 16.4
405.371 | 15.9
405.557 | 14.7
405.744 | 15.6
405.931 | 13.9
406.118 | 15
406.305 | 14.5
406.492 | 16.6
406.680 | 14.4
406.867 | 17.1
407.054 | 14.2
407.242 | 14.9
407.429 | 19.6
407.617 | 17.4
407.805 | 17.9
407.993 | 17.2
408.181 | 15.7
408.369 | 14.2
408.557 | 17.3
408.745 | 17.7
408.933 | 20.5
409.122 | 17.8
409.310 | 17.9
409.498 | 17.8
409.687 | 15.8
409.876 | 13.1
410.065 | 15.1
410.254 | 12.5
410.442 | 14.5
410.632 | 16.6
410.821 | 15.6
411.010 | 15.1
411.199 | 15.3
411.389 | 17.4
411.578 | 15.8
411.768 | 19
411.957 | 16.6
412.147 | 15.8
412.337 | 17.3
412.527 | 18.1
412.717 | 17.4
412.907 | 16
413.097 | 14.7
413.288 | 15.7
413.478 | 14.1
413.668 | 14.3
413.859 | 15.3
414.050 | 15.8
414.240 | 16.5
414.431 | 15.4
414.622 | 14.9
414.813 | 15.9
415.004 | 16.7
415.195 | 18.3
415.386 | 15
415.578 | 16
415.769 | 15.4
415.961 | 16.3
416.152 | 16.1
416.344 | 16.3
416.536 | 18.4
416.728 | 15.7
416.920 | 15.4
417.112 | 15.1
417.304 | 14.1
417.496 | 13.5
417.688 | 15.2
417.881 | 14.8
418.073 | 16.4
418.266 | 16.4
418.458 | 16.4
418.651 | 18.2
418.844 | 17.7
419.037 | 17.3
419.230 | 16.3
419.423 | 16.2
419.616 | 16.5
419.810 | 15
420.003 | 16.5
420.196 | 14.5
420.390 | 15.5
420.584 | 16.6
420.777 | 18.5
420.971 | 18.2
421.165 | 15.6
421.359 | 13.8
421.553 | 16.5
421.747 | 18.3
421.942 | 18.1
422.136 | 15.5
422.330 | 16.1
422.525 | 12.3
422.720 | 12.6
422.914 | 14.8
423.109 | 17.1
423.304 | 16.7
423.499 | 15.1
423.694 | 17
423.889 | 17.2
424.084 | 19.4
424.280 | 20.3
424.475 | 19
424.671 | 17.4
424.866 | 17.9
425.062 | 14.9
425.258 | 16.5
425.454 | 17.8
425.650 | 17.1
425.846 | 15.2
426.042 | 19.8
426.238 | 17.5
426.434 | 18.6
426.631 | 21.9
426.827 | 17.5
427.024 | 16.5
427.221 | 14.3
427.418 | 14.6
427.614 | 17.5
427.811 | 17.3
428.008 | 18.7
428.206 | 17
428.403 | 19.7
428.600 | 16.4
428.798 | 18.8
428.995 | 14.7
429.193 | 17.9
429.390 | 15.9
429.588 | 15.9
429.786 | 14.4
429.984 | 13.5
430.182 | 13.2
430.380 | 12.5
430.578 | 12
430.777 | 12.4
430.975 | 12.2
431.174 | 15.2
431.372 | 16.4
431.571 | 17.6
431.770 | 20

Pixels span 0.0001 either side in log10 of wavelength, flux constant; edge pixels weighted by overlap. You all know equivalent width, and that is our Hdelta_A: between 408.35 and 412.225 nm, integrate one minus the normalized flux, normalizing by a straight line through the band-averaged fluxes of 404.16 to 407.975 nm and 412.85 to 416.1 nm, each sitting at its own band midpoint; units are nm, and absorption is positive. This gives -0.134 nm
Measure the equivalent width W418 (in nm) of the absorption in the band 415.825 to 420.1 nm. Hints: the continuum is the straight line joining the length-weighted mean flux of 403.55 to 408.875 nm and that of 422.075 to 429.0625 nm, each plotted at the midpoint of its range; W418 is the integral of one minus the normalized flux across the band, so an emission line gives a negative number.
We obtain 0.14 nm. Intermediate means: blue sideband 16.1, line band 16.1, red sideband 17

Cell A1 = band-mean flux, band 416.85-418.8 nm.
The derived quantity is 15.6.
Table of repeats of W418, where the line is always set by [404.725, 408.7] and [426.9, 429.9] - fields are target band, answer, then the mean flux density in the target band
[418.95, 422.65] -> 0.056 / 16.1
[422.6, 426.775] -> -0.199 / 17.3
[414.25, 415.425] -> 0.006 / 16.1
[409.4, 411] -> 0.093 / 15.1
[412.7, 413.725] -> 0.057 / 15.3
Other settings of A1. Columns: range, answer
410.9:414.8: 16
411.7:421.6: 16.1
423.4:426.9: 17.8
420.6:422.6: 16.3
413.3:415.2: 15.6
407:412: 16.4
